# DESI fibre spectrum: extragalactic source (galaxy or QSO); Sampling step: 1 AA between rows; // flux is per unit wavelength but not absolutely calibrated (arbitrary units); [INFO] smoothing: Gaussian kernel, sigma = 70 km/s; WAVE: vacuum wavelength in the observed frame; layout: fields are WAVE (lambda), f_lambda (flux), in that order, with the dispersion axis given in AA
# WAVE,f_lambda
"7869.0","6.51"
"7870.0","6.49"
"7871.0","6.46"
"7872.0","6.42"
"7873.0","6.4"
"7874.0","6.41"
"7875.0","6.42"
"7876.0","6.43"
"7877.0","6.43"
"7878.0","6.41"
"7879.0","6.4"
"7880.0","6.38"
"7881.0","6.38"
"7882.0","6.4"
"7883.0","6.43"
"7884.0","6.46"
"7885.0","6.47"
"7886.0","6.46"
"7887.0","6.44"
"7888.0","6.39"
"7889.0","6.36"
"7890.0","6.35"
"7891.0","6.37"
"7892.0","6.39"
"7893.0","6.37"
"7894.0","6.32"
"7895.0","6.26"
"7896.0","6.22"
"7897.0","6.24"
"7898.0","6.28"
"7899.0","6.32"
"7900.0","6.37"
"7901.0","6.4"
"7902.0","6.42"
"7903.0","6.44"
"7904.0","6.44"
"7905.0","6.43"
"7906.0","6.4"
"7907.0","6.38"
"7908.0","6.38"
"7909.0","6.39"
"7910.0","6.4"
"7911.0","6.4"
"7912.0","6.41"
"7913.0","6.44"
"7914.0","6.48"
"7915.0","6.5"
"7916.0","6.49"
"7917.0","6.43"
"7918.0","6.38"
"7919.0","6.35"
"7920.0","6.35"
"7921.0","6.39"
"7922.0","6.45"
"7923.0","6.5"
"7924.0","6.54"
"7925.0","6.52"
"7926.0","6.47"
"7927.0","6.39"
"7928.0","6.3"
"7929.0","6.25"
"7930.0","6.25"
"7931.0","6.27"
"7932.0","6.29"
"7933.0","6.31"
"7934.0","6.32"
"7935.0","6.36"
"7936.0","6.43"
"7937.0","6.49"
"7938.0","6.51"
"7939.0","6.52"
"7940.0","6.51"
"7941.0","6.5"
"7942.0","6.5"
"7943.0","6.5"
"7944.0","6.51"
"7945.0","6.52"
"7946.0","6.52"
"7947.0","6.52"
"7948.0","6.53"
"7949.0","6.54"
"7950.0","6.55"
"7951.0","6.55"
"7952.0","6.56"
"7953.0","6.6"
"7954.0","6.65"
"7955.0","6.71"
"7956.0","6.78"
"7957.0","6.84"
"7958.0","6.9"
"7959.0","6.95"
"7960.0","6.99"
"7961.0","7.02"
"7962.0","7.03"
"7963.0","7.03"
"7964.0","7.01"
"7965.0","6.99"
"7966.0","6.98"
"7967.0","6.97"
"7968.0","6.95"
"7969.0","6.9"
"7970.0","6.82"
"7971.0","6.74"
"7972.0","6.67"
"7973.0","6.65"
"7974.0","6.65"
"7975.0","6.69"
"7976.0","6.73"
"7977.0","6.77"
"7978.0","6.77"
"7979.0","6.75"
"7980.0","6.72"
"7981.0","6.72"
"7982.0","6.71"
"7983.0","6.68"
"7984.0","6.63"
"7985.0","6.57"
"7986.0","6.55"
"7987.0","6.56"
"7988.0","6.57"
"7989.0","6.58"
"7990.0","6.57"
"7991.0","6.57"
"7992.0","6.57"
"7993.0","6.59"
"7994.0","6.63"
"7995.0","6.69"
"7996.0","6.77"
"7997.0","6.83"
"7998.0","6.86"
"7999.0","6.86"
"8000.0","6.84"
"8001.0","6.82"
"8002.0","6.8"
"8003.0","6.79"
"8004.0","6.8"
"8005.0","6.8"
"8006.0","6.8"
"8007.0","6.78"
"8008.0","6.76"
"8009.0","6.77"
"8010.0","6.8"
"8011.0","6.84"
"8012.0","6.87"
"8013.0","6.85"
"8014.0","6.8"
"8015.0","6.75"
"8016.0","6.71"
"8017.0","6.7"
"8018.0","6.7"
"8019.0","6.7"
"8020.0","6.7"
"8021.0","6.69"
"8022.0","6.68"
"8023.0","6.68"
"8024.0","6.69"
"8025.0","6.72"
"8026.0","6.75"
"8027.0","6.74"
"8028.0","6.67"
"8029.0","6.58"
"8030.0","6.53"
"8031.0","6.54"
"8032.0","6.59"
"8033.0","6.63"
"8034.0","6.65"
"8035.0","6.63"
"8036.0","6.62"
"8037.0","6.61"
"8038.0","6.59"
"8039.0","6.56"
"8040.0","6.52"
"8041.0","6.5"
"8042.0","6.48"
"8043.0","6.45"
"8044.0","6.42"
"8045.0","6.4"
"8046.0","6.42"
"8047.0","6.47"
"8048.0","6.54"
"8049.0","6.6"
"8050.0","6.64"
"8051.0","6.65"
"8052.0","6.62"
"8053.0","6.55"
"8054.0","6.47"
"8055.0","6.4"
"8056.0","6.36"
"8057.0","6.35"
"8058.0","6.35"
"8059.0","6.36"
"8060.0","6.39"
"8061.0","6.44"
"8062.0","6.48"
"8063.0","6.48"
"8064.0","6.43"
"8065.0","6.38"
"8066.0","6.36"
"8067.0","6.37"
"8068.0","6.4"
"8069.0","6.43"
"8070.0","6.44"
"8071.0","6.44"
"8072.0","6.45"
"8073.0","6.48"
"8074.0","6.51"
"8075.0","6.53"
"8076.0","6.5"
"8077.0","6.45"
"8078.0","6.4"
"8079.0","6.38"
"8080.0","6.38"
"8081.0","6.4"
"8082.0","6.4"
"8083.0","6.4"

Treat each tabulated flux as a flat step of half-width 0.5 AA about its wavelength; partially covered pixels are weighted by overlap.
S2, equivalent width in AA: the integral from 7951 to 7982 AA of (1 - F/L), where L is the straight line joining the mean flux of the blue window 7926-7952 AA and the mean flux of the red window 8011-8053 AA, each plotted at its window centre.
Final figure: -1.51 AA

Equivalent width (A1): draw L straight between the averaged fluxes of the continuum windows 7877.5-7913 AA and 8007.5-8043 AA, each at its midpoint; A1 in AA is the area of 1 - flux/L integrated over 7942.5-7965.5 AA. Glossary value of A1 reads -0.8 AA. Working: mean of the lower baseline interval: 6.38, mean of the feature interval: 6.73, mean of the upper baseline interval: 6.67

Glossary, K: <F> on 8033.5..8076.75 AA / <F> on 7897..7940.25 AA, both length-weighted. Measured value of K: 1.01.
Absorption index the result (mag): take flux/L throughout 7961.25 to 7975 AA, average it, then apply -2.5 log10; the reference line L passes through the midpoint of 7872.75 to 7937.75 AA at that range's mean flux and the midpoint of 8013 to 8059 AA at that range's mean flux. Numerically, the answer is -0.06 mag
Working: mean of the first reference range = 6.39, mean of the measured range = 6.87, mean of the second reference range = 6.59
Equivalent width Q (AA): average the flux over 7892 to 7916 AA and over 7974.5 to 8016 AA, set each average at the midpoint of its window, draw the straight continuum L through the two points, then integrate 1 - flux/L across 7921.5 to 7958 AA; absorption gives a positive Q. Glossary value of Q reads 0.1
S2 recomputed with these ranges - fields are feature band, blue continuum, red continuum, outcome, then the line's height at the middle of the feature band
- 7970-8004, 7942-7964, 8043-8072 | -0.38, 6.62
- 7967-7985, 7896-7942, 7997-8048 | -0.51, 6.55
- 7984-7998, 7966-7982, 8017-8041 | 0.21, 6.73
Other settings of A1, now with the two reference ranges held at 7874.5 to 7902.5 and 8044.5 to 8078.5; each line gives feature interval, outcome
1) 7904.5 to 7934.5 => 0.0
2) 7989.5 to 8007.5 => -0.9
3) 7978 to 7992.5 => -0.5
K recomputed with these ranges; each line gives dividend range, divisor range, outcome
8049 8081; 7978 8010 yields 0.96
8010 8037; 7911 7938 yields 1.05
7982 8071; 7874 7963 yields 1.02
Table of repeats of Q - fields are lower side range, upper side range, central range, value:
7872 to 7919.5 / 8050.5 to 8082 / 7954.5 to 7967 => -1.0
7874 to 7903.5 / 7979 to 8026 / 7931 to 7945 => 0.2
